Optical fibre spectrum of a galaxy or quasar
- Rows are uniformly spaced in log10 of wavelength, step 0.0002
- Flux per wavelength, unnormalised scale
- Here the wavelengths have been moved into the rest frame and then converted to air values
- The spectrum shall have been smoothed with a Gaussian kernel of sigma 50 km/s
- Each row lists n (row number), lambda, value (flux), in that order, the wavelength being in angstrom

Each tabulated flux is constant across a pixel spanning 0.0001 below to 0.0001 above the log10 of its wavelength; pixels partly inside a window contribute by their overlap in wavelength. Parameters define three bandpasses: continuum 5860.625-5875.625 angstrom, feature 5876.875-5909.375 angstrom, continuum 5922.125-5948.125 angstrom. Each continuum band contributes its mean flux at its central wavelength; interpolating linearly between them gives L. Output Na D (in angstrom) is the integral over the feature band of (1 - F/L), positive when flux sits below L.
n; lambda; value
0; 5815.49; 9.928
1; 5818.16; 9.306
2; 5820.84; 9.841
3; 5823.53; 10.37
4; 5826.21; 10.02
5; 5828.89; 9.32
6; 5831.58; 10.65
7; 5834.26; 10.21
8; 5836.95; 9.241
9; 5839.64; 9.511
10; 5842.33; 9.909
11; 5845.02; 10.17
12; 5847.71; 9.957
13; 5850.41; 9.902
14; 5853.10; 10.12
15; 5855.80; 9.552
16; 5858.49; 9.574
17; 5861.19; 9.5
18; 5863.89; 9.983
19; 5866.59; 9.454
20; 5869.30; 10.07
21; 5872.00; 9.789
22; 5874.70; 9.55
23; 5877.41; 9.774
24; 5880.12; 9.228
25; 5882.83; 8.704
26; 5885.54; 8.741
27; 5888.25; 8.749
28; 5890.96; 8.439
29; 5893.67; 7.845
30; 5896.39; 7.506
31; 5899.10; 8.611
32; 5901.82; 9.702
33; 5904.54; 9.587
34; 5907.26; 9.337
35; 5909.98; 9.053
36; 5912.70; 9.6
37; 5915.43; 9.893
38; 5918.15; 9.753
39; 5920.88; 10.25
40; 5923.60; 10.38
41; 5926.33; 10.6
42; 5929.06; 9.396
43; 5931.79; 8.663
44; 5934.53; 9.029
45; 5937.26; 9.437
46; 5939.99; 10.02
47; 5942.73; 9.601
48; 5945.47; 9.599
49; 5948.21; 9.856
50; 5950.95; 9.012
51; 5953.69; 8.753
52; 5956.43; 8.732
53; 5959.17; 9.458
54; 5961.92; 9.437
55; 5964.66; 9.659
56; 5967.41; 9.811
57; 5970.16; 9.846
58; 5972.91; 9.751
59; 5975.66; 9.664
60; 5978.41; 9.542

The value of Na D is 2.9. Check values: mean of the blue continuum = 9.74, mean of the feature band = 8.83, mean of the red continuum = 9.65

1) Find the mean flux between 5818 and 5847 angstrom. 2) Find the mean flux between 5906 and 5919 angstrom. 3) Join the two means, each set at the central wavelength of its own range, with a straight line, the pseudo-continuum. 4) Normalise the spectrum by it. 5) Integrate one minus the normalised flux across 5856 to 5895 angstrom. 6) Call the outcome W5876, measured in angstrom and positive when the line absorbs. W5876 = 1.8 angstrom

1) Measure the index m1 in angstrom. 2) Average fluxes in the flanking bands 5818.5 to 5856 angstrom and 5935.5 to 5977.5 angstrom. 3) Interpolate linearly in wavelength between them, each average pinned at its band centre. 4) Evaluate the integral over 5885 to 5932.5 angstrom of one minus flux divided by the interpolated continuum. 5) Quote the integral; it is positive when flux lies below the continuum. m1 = 2.1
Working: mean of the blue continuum 9.91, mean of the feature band 9.25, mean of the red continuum 9.51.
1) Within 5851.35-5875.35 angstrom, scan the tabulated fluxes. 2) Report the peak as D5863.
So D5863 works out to 10.12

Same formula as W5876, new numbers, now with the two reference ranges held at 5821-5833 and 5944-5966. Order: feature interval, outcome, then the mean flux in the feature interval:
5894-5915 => 1.3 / 9.03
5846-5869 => 0.3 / 9.77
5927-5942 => 0.1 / 9.38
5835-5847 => 0.3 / 9.75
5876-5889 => 0.9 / 9.05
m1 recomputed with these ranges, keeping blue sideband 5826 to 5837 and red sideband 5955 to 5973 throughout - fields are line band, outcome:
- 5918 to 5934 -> -0.3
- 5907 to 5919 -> 0.2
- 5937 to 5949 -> -0.2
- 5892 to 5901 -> 1.5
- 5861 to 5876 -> 0.1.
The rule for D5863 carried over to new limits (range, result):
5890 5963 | 10.6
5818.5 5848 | 10.65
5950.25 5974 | 9.846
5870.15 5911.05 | 9.789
